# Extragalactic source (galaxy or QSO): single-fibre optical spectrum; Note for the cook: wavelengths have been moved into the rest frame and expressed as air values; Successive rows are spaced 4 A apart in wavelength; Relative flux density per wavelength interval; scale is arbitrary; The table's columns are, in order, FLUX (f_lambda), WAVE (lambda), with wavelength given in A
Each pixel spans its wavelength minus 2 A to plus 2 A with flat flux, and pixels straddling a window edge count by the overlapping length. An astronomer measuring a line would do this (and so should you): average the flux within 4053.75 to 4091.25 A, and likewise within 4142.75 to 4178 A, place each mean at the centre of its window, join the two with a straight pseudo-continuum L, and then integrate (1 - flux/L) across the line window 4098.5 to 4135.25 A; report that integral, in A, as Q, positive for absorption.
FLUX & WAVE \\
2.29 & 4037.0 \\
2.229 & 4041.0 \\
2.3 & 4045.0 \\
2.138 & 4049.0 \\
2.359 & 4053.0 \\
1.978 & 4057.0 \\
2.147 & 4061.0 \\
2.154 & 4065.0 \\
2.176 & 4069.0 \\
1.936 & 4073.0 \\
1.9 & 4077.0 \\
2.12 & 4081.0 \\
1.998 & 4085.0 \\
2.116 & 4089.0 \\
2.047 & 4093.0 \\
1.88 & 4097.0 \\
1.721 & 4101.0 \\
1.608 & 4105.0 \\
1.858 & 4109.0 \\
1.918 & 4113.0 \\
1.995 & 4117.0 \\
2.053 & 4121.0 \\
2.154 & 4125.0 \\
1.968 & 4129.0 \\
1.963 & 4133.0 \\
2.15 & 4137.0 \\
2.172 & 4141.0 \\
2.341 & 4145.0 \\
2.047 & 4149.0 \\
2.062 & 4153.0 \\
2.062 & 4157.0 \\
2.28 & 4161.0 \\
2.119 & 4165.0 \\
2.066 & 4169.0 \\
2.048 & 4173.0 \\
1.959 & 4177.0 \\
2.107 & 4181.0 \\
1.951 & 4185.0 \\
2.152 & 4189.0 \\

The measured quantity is 3.1 A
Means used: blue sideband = 2.07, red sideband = 2.11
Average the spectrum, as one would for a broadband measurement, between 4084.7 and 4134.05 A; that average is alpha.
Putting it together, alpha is 1.94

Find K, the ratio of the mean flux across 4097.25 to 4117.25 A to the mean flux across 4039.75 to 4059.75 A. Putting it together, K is 0.8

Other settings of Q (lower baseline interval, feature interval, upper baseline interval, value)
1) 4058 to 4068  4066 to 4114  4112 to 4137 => 3.3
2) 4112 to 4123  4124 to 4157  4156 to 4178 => -1.0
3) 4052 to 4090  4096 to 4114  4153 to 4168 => 2.7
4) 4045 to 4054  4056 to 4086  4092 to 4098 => 0.8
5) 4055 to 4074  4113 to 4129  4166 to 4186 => 0.2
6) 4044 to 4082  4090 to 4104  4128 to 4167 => 1.6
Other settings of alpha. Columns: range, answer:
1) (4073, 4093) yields 2.03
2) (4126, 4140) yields 2.05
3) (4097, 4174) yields 2.03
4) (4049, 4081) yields 2.1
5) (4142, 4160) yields 2.14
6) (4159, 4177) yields 2.11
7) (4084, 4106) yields 1.9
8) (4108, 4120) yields 1.94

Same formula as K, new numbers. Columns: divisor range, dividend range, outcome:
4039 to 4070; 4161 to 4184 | 0.95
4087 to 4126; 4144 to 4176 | 1.10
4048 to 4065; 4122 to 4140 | 0.96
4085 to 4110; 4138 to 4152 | 1.16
